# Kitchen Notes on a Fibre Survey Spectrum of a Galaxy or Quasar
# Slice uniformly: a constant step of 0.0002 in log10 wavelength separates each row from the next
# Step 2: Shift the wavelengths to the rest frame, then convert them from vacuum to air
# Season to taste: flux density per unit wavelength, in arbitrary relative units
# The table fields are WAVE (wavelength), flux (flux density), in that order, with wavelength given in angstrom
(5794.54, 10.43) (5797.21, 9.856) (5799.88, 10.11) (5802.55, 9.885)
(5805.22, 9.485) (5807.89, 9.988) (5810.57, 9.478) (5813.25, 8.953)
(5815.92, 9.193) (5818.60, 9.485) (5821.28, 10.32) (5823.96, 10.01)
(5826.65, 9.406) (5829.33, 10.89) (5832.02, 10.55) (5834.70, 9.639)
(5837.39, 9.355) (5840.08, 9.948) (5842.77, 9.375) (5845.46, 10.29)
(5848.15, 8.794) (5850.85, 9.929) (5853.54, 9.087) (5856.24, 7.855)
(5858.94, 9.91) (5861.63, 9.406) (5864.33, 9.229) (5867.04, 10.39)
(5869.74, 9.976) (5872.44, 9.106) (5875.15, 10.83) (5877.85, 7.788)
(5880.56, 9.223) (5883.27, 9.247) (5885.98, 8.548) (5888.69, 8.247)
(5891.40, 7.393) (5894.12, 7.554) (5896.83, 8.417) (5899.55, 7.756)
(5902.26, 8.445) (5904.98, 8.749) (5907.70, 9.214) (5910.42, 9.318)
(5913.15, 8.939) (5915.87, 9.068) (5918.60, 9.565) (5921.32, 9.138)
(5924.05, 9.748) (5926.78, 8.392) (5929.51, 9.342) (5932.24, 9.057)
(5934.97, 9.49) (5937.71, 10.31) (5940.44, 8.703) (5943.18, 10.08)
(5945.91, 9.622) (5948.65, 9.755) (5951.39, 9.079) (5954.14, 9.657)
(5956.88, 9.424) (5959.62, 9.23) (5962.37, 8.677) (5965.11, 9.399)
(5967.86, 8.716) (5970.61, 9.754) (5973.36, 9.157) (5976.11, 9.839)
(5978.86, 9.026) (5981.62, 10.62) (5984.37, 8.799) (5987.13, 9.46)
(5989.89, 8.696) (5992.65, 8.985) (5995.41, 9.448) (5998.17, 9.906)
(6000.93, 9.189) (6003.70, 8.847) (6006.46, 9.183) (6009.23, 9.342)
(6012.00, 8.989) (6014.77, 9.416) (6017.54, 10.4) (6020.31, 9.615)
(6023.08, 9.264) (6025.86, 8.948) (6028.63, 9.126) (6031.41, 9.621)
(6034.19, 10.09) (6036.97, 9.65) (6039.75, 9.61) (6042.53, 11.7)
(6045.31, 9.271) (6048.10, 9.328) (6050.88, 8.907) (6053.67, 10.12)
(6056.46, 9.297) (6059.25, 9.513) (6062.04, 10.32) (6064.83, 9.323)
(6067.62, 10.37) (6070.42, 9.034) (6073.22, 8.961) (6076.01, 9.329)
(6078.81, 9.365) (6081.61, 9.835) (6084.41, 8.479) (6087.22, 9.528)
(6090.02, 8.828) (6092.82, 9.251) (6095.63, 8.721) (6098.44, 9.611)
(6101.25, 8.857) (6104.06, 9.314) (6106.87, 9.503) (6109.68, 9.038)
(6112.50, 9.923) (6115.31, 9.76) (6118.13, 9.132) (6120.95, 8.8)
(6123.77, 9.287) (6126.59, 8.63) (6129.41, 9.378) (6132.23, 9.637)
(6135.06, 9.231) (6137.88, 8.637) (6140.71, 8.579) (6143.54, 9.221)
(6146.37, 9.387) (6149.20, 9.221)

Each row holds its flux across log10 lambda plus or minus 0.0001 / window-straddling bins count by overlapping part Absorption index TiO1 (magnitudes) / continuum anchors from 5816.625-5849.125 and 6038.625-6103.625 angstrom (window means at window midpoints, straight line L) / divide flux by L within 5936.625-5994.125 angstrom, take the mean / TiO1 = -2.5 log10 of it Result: 0.03 mag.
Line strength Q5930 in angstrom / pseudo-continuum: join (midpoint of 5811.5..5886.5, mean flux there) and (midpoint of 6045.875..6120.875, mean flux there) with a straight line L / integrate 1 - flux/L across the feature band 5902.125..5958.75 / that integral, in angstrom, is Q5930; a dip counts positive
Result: 1.0 angstrom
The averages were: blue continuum 9.54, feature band 9.31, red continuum 9.36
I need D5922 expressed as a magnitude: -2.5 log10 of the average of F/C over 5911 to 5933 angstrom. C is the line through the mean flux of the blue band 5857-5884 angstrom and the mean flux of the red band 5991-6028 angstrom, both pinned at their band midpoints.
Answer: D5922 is 0.03 mag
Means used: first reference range 9.48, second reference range 9.34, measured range 9.16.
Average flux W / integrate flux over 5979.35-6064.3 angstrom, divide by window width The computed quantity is 9.52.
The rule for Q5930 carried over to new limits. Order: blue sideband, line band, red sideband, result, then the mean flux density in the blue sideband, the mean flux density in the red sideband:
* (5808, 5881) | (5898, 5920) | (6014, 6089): 1.6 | 9.58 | 9.57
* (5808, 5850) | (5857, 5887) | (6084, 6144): 0.7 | 9.72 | 9.16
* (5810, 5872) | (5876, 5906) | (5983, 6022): 3.7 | 9.62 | 9.3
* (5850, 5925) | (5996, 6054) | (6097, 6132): -2.3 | 8.99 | 9.28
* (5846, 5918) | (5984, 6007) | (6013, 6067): 0.7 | 8.96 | 9.67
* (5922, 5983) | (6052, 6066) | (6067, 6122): -0.6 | 9.41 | 9.27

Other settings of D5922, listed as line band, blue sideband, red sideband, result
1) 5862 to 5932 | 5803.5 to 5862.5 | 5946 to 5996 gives 0.06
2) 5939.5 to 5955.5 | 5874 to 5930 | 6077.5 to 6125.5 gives -0.07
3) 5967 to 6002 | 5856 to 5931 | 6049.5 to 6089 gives -0.02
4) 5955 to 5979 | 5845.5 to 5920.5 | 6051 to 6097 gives -0.01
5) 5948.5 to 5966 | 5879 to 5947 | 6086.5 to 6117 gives -0.03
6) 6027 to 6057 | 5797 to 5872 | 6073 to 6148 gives -0.05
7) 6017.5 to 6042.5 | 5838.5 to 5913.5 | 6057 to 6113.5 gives -0.05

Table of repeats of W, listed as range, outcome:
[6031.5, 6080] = 9.66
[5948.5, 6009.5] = 9.3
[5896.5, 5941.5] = 9.06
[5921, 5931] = 9.15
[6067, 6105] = 9.22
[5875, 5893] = 8.6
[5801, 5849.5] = 9.73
